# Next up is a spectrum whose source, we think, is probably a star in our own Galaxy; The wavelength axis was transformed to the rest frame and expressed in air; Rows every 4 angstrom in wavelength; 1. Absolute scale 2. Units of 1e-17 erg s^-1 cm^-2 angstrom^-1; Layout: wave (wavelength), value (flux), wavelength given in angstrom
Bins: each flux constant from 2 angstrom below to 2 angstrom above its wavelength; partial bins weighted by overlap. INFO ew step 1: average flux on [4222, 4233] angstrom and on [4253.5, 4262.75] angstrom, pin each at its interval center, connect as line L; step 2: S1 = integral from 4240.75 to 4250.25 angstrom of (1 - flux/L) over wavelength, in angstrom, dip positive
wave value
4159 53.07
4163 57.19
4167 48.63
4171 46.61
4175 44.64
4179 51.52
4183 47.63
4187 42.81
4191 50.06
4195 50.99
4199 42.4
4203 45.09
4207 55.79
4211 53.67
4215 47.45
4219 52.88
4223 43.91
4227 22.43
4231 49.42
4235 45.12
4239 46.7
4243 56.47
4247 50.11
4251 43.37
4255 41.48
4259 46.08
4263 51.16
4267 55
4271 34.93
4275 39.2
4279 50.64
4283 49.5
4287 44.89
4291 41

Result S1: -2.14 angstrom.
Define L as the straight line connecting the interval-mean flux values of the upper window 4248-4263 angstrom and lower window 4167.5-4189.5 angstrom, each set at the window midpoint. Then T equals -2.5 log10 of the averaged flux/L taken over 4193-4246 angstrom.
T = -0.03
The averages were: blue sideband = 46.9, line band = 47.2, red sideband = 45.1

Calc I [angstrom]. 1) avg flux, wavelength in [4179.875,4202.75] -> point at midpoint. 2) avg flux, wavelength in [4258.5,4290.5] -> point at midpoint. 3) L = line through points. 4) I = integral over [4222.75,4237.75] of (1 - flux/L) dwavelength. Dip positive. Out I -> 2.1 angstrom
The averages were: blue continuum 46.9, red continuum 46.2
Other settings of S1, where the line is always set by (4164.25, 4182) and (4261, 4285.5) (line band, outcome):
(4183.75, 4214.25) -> -0.5 angstrom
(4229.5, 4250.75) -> -0.8 angstrom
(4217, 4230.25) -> 1.9 angstrom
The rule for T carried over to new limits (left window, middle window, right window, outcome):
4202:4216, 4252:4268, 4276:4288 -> 0.03 mag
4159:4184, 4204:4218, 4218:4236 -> -0.17 mag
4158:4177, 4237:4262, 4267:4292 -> -0.04 mag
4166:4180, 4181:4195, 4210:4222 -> 0.03 mag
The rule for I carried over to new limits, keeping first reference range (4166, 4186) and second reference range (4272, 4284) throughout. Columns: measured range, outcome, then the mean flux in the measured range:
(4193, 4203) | 0.1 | 46.4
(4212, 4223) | -0.7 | 49.3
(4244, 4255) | -0.2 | 46.7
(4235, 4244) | -0.7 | 49.6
